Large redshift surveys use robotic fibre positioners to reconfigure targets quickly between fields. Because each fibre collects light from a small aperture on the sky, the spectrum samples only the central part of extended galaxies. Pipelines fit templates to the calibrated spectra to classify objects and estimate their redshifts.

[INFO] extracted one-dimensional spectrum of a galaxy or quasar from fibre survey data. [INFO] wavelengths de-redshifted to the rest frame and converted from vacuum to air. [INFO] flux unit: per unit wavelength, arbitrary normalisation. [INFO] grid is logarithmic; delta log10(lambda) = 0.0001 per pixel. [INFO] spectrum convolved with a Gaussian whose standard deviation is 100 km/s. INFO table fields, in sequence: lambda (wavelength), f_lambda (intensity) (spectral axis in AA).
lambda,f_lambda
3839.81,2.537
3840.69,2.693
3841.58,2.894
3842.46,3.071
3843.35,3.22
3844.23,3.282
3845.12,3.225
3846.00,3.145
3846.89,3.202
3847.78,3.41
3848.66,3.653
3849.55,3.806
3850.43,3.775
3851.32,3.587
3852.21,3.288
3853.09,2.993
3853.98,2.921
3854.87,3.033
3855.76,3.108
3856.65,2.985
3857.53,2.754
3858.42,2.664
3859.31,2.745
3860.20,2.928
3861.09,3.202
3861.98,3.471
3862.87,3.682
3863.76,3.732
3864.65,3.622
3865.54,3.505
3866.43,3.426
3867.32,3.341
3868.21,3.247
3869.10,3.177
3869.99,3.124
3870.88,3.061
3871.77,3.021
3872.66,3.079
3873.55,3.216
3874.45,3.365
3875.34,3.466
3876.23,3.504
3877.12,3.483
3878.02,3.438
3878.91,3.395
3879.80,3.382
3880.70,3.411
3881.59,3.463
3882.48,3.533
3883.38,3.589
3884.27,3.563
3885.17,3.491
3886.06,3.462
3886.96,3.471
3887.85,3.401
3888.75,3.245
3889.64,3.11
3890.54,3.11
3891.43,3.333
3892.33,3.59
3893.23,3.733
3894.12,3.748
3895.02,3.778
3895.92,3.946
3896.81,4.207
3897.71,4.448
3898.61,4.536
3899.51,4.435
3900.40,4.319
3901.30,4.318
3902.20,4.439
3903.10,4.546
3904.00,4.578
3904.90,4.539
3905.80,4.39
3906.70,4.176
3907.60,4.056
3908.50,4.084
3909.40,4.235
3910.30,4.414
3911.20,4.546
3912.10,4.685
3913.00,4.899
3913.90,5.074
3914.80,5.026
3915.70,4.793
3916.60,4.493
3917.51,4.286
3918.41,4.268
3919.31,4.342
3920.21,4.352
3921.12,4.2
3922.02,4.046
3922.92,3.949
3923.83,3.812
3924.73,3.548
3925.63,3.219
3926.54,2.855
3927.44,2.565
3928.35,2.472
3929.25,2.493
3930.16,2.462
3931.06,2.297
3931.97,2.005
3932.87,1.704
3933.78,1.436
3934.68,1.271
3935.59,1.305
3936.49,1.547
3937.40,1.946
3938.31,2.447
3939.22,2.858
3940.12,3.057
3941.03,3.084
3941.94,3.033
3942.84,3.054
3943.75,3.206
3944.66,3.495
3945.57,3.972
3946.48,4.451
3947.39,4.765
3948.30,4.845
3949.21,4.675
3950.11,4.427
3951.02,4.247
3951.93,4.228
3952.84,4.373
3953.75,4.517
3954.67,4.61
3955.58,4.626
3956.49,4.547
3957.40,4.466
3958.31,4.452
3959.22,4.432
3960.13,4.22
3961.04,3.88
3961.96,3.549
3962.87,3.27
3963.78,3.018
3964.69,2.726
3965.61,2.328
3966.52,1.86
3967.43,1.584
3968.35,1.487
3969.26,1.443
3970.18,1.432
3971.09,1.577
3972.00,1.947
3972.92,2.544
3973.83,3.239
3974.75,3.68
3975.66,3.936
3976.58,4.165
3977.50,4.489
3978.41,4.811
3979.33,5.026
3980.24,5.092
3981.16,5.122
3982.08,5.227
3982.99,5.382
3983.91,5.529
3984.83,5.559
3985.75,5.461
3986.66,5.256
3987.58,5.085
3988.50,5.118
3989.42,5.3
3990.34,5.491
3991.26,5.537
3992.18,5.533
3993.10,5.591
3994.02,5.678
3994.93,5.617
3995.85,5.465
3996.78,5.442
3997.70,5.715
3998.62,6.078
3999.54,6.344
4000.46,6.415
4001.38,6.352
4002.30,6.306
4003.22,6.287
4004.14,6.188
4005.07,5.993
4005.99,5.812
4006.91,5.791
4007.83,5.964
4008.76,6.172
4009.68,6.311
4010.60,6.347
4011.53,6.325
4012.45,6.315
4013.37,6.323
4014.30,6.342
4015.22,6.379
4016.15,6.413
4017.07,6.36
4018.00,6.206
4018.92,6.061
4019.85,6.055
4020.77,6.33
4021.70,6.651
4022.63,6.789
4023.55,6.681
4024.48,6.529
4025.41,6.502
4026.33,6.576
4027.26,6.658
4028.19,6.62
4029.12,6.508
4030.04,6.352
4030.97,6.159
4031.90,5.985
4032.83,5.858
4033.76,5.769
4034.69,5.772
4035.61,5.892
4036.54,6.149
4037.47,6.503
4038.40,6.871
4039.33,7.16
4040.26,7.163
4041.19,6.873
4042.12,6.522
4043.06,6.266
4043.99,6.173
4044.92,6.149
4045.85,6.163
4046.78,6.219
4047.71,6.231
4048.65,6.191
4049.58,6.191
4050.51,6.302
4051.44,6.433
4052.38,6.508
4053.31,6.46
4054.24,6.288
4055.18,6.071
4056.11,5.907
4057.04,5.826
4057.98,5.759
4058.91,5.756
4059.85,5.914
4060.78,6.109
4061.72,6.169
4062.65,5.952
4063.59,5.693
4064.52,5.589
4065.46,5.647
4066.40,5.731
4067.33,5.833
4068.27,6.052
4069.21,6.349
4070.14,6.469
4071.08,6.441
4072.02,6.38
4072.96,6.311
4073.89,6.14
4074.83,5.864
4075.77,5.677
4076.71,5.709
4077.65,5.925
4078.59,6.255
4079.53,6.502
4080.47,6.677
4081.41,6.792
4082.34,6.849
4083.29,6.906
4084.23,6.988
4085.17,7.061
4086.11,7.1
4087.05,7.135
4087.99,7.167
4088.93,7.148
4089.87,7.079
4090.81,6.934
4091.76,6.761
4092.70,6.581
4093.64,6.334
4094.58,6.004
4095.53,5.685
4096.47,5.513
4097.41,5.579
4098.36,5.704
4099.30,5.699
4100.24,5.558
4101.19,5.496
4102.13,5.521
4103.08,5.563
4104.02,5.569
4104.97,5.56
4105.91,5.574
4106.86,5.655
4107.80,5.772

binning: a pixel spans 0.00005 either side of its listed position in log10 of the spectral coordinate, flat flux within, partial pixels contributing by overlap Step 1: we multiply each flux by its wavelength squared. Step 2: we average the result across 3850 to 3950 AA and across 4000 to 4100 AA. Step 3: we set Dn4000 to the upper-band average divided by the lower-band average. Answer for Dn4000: 1.9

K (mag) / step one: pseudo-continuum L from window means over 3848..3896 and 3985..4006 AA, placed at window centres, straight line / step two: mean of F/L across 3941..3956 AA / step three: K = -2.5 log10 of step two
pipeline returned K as 0.17 mag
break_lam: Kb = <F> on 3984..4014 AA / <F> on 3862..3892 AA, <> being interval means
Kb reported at 1.7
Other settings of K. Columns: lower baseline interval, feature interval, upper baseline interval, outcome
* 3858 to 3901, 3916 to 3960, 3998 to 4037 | 0.318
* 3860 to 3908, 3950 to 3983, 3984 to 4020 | 0.392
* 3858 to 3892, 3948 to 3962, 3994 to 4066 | 0.097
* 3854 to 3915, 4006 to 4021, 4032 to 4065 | -0.103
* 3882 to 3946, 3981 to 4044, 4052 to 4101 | -0.173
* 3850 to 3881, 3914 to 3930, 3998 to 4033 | 0.153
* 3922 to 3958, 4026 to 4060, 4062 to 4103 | -0.160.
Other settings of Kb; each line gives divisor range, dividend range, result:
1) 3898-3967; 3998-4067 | 1.68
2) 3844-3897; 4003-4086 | 1.87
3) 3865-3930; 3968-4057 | 1.50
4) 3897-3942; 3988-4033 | 1.70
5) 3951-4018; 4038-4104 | 1.30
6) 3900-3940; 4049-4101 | 1.75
